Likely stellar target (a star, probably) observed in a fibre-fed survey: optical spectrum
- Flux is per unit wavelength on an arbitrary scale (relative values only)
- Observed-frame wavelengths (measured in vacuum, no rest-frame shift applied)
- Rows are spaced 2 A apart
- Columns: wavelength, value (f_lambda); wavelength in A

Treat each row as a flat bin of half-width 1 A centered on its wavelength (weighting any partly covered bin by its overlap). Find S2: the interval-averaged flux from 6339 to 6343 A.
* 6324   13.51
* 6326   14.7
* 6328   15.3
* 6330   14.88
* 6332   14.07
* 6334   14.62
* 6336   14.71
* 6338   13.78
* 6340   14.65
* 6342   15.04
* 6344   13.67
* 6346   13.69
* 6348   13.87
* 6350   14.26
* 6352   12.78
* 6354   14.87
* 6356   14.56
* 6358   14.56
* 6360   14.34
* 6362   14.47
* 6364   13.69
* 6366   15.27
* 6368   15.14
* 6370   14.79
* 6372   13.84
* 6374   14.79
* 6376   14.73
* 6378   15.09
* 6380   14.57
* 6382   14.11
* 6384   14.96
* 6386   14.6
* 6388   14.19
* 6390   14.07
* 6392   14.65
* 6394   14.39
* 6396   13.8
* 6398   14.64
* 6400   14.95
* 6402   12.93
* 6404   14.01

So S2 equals 14.8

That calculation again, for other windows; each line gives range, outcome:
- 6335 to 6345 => 14.4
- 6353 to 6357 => 14.7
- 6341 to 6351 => 14.1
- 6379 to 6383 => 14.3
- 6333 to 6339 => 14.4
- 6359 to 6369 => 14.6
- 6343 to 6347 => 13.7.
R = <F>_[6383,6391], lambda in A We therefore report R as 14.5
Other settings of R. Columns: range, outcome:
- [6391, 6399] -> 14.4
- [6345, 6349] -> 13.8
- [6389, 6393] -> 14.4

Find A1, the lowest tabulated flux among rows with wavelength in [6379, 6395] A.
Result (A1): 14.07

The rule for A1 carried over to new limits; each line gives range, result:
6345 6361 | 12.78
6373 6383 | 14.11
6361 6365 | 13.69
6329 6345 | 13.67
